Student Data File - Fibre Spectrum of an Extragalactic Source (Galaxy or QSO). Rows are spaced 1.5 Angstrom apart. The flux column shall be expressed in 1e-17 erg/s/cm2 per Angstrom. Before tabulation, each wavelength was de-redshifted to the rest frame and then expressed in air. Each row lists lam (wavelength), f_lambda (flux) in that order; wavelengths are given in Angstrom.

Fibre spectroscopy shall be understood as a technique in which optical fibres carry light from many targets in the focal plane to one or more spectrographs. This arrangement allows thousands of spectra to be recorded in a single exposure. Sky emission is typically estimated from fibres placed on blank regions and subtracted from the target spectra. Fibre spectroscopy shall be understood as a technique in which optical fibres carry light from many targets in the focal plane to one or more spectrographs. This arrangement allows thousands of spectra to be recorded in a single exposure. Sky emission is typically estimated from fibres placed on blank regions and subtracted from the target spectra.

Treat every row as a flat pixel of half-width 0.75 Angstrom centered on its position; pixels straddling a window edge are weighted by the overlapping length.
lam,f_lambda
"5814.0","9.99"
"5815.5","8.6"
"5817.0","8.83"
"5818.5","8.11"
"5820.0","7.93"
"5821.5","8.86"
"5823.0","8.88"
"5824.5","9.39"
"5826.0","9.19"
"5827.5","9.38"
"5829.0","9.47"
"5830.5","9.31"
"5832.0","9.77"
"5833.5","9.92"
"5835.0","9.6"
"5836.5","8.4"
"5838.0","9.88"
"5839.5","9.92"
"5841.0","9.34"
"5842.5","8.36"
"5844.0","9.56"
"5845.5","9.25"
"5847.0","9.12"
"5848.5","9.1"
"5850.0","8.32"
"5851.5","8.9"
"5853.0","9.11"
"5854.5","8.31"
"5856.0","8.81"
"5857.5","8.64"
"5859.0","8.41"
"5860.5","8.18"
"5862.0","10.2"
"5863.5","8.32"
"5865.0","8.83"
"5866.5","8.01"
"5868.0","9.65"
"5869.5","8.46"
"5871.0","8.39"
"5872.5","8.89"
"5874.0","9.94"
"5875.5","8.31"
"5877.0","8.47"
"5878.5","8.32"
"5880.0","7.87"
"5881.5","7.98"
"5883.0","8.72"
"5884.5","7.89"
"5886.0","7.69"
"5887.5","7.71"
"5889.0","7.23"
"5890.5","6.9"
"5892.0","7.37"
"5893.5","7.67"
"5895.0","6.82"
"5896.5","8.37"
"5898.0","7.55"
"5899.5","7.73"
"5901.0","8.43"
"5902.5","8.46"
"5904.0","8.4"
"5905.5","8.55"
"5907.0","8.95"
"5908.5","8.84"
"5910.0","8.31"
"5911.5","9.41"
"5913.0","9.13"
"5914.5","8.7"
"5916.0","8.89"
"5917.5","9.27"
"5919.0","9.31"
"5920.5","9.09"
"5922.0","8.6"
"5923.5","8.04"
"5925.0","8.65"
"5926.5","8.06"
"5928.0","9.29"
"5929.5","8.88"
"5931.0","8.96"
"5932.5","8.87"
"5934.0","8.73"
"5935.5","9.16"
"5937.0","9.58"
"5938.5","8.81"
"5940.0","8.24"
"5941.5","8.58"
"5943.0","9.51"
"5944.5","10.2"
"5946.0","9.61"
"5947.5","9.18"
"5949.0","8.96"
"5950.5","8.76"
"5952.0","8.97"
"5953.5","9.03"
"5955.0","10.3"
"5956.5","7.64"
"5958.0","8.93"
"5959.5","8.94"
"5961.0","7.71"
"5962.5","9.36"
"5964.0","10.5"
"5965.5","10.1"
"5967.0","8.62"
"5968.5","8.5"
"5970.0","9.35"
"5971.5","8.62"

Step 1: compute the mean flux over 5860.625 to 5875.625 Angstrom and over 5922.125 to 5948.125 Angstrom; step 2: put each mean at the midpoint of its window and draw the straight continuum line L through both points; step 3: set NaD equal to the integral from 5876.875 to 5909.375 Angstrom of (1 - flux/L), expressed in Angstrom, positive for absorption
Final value 3.4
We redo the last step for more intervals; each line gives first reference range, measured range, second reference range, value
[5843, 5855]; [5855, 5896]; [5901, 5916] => 2.7 Angstrom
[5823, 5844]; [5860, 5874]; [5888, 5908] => -0.4 Angstrom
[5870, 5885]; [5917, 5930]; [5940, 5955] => 0.2 Angstrom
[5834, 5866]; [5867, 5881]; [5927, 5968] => 0.5 Angstrom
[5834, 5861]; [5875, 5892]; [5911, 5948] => 2.1 Angstrom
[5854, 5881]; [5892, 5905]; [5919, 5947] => 1.3 Angstrom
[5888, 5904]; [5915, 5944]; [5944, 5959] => -1.1 Angstrom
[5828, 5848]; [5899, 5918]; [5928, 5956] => 1.0 Angstrom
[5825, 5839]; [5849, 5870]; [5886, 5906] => 0.0 Angstrom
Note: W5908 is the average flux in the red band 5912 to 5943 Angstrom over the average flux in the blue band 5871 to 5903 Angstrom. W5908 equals 1.1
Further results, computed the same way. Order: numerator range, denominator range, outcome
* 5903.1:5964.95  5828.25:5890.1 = 1.02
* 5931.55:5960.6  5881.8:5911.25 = 1.13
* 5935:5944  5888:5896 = 1.24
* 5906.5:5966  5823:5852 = 0.97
